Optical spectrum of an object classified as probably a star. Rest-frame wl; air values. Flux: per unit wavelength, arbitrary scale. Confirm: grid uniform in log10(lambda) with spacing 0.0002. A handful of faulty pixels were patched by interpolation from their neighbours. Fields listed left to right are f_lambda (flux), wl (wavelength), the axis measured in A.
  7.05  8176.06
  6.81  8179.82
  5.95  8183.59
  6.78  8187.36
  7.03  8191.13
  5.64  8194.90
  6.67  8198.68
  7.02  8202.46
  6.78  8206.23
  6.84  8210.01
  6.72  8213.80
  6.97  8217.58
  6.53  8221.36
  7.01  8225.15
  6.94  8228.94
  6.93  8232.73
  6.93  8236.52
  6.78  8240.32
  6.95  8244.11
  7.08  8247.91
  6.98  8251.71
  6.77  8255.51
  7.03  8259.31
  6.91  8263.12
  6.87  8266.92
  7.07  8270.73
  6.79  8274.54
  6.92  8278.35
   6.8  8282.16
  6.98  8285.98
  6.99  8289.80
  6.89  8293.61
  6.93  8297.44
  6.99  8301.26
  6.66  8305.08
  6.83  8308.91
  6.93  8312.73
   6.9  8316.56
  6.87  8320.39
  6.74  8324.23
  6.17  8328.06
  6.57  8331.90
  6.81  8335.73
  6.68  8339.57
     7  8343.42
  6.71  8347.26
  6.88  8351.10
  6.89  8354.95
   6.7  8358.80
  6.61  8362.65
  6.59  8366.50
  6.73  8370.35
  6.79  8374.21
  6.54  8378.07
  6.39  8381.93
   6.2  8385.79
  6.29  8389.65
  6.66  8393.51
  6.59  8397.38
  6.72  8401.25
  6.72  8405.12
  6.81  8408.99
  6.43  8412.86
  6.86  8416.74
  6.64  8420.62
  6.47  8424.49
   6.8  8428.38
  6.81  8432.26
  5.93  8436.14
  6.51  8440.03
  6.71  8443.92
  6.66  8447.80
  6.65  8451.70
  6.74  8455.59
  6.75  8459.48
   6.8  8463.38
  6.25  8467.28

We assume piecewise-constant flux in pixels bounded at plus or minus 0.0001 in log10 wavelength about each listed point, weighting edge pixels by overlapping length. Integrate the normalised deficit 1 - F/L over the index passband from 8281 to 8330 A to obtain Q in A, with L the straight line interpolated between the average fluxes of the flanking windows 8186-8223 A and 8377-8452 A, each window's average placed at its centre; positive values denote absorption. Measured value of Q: -1.4 A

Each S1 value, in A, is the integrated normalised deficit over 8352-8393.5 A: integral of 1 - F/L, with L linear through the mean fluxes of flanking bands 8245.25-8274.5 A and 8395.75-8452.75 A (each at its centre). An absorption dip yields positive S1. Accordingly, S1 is 0.9 A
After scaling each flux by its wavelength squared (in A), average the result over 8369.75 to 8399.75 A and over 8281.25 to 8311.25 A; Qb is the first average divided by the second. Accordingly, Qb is 0.97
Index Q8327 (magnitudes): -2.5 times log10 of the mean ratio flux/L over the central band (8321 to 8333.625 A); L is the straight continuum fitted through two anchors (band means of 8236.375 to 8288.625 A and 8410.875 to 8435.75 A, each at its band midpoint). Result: 0.044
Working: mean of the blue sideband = 6.92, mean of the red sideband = 6.62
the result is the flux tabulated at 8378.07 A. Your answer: 6.54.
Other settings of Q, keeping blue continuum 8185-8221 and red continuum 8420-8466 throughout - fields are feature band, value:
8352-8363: -0.2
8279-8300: -0.8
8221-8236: -0.5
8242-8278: -1.4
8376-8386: 0.3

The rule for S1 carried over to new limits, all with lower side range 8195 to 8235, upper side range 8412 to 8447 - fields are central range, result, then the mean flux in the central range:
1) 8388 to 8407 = 0.0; 6.6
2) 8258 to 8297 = -1.1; 6.92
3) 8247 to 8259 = -0.3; 6.95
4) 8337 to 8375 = -0.6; 6.76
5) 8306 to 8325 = -0.5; 6.85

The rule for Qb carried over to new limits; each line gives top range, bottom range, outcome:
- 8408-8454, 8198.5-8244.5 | 1.01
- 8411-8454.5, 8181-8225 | 1.05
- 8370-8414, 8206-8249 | 0.99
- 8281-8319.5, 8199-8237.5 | 1.02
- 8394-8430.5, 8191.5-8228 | 1.04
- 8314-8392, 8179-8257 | 1.02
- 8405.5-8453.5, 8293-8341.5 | 1.00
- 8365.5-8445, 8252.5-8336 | 0.99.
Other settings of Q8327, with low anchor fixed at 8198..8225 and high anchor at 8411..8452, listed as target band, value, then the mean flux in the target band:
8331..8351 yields -0.02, 6.78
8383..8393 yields 0.05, 6.32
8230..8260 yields -0.02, 6.93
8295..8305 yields -0.03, 6.9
